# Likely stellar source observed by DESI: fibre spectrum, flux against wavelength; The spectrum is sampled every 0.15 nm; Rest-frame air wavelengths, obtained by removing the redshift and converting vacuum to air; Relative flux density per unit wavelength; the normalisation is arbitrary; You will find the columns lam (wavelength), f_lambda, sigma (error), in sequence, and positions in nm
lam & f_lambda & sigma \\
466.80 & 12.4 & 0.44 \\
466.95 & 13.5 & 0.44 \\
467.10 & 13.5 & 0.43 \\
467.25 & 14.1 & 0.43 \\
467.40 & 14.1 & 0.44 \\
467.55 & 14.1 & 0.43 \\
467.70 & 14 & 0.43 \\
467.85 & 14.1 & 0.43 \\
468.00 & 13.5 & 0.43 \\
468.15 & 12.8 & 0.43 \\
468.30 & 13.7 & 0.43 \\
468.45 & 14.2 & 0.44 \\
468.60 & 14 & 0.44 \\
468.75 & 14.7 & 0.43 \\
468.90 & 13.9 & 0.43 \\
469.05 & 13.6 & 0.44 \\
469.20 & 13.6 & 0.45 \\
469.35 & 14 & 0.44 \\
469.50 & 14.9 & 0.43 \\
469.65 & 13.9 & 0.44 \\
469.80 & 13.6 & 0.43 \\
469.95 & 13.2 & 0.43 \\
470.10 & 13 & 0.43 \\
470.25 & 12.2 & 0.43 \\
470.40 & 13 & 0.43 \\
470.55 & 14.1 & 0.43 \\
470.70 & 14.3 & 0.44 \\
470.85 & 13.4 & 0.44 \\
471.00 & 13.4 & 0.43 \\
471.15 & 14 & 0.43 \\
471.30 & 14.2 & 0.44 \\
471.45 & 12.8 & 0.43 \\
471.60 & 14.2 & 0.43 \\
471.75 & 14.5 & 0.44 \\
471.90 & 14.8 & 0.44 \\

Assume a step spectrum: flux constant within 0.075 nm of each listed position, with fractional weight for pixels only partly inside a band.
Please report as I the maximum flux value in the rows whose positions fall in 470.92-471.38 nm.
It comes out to 14.2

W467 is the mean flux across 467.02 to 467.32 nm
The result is 13.8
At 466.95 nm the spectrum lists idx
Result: 13.5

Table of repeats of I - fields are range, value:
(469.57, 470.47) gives 13.9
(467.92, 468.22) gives 13.5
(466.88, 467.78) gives 14.1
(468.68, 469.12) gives 14.7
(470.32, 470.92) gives 14.3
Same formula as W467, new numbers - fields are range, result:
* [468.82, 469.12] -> 13.8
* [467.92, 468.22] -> 13.2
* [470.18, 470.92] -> 13.4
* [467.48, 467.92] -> 14.1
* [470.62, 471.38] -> 13.9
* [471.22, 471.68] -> 13.7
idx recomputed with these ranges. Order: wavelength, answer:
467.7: 14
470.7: 14.3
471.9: 14.8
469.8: 13.6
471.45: 12.8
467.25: 14.1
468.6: 14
